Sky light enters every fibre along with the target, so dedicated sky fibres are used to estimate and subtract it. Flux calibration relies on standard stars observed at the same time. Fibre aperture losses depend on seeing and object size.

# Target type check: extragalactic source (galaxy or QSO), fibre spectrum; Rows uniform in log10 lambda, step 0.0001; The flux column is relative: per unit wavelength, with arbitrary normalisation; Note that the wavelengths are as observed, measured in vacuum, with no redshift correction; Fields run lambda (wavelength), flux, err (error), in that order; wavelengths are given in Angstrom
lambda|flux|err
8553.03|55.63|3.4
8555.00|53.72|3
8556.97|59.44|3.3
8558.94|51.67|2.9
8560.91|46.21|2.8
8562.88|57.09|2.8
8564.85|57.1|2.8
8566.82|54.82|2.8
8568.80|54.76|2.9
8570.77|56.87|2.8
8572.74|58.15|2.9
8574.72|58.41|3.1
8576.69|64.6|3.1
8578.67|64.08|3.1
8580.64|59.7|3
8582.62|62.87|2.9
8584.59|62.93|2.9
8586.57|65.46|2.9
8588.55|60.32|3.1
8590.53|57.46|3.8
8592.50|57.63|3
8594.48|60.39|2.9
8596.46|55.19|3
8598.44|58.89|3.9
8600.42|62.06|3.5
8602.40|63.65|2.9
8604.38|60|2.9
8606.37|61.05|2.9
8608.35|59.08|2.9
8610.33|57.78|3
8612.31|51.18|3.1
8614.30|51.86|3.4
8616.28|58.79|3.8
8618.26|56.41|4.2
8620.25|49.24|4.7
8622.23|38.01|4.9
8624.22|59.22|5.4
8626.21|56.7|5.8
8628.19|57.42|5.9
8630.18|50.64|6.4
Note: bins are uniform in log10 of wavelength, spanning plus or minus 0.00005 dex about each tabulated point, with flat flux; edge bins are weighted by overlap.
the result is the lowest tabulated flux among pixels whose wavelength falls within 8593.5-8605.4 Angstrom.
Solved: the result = 55.19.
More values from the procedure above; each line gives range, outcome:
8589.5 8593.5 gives 57.46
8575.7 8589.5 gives 59.7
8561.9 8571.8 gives 54.76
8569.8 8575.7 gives 56.87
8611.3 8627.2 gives 38.01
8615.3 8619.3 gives 56.41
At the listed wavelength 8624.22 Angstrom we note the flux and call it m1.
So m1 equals 59.22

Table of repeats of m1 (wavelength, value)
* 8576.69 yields 64.6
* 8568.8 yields 54.76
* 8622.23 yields 38.01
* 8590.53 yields 57.46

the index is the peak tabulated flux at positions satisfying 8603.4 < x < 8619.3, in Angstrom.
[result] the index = 61.05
